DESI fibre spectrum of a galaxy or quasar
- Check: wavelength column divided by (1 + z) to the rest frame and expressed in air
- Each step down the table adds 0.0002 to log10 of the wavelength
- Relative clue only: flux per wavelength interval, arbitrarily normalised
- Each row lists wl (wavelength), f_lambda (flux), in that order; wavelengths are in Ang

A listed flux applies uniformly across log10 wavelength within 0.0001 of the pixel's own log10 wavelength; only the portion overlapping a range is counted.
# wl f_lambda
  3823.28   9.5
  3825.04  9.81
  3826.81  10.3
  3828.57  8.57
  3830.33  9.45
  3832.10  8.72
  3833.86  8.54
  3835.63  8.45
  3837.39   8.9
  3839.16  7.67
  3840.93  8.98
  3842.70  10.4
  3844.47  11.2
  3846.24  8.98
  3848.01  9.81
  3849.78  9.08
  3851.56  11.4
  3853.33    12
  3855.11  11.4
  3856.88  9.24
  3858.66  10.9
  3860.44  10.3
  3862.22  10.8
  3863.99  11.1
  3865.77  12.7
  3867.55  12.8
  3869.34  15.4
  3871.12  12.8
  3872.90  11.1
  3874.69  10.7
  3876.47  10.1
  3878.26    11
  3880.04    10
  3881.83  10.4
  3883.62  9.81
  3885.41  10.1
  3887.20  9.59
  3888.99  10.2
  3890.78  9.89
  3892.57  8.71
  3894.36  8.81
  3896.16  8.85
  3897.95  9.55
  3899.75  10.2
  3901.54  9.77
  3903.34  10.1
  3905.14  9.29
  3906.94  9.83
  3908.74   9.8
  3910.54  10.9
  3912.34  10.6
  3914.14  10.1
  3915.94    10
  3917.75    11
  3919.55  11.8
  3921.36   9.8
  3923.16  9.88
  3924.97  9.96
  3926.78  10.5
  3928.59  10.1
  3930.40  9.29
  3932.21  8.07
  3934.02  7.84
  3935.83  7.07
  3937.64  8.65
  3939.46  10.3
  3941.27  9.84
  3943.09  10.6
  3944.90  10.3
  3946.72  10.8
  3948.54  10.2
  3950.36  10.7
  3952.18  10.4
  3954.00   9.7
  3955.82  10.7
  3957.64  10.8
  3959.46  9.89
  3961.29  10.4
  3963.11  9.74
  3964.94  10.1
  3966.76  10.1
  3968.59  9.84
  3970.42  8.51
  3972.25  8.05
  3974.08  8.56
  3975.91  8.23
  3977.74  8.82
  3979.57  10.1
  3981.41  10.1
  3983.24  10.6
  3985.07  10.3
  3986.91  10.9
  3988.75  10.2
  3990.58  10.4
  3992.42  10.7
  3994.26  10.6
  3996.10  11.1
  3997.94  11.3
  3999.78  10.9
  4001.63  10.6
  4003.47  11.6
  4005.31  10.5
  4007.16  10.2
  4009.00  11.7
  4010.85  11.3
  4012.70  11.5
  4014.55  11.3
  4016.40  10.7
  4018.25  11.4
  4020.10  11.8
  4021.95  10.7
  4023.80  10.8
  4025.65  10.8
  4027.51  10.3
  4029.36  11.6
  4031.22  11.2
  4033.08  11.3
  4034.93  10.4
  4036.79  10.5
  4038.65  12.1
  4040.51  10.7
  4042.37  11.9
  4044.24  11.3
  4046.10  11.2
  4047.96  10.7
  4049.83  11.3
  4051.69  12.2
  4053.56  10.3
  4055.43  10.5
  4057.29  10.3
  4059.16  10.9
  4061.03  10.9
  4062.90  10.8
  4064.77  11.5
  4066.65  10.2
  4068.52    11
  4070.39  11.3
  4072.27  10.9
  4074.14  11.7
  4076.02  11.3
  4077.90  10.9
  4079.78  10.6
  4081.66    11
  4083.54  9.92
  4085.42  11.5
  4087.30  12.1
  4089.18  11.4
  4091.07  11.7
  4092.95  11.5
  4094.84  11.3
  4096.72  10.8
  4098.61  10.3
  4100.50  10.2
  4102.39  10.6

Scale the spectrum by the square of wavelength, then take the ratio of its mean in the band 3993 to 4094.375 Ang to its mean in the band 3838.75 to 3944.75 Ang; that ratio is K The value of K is 1.2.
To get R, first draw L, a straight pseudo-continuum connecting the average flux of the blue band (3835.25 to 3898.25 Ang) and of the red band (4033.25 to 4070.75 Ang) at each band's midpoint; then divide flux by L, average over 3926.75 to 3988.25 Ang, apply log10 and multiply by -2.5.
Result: 0.11 mag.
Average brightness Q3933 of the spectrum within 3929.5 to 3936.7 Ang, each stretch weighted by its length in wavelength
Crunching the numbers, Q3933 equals 8.08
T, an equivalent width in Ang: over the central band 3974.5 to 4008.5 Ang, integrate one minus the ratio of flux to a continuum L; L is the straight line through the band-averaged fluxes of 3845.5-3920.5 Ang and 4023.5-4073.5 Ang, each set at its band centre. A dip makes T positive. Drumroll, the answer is 1.4 Ang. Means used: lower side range 10.5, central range 10.4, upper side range 11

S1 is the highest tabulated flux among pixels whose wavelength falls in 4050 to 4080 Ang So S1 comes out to 12.2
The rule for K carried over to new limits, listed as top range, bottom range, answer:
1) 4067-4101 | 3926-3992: 1.21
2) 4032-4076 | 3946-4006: 1.13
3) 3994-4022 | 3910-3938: 1.19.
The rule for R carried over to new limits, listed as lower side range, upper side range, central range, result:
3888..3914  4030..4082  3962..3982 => 0.12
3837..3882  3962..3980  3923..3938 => 0.09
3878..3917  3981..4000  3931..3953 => 0.08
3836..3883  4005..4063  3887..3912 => 0.11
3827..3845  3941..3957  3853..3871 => -0.24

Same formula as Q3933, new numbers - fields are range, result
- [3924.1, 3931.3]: 9.96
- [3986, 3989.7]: 10.6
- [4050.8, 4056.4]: 11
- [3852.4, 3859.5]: 10.9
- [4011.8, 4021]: 11.3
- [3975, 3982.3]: 9.31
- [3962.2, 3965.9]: 9.93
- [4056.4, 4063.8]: 10.7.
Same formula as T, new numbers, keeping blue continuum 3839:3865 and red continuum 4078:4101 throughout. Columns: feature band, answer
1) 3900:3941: 2.92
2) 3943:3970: 0.97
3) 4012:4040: -0.63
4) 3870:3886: -0.56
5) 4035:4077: -0.47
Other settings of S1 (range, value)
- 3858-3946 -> 15.4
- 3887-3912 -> 10.9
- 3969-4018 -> 11.7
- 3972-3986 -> 10.6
